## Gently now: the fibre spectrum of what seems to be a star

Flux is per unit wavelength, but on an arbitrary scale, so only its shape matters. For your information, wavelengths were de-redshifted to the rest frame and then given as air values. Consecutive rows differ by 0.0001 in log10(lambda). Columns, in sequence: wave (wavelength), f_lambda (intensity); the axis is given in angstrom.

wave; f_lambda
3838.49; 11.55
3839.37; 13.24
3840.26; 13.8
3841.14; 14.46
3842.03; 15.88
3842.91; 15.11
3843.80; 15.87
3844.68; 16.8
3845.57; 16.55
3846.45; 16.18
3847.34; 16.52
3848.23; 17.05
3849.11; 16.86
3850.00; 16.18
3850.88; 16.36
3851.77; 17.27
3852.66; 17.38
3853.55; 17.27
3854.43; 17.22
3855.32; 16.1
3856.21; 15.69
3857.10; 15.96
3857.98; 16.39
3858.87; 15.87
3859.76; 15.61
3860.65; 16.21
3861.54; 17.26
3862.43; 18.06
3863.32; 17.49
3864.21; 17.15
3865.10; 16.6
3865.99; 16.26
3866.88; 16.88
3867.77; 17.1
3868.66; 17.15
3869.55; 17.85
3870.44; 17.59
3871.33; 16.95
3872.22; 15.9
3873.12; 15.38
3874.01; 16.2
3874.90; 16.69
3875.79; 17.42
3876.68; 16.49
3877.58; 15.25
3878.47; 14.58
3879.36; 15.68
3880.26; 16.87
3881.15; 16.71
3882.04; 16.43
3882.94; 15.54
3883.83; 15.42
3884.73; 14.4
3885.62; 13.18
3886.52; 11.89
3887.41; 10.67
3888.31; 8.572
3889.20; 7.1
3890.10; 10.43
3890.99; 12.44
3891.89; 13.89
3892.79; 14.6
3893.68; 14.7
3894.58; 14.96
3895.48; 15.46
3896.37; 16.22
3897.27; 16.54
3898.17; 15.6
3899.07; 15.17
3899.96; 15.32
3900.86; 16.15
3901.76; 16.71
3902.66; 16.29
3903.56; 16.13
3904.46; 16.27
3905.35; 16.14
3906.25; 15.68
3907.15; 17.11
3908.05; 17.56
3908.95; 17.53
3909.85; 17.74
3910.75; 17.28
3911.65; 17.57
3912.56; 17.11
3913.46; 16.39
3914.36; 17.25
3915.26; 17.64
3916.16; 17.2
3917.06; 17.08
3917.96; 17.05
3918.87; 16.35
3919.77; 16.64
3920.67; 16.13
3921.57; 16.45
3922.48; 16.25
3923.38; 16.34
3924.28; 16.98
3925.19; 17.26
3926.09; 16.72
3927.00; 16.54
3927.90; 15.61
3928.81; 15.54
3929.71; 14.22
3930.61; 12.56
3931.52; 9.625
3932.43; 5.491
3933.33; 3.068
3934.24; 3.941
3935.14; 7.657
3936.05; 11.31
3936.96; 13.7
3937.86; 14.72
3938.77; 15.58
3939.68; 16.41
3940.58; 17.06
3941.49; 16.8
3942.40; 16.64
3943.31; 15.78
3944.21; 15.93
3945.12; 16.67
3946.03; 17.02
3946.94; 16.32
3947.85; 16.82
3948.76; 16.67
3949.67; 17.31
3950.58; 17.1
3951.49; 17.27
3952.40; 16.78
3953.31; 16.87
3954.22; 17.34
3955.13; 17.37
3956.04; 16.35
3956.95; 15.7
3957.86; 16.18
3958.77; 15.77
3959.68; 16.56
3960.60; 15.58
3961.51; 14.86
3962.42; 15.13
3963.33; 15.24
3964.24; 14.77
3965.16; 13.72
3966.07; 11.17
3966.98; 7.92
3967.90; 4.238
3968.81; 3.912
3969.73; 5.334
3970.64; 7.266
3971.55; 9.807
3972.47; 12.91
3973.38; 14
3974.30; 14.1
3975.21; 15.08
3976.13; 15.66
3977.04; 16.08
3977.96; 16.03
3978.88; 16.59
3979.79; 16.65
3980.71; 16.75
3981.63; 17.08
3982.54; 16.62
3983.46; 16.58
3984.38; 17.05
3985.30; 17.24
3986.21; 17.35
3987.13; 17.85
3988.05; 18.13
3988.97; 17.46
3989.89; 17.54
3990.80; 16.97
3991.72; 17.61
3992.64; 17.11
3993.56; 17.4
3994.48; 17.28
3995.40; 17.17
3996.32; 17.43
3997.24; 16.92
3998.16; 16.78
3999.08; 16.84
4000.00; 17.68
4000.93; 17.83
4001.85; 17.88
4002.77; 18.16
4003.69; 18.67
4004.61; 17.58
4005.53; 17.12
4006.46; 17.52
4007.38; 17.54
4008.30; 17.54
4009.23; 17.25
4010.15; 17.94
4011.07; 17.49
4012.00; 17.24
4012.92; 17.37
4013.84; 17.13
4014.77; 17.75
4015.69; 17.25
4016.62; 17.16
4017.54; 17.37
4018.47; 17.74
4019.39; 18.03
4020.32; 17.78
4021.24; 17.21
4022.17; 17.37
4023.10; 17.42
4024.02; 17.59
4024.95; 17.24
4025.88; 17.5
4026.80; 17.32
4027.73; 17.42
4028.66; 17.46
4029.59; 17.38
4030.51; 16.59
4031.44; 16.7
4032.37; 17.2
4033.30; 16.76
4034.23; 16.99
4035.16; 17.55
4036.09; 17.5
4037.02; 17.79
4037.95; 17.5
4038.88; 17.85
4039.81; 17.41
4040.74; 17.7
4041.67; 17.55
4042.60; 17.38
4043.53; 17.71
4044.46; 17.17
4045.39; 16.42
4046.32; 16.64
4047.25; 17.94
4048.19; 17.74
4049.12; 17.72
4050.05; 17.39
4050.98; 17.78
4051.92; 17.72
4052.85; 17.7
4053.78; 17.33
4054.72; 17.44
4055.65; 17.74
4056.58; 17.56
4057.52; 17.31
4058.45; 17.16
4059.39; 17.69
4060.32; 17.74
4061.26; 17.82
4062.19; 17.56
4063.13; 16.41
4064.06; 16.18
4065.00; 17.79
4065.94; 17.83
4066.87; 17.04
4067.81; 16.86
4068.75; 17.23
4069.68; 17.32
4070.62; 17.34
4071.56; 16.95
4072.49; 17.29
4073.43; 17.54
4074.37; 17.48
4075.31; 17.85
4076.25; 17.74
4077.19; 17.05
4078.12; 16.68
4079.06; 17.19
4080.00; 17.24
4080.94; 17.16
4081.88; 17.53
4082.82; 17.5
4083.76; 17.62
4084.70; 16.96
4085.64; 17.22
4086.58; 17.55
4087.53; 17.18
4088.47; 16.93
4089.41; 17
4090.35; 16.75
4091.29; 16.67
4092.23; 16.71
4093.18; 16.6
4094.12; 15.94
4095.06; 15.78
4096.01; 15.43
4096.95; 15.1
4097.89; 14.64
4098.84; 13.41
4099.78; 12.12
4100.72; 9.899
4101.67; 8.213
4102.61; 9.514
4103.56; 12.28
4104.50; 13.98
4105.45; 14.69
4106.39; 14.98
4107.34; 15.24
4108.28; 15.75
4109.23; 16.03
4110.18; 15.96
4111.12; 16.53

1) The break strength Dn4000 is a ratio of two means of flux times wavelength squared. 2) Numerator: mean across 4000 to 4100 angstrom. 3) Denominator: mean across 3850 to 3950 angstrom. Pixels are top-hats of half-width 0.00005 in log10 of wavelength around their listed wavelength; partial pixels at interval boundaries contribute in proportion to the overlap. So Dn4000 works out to 1.20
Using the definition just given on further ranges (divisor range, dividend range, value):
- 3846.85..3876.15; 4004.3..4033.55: 1.13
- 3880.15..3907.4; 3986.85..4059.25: 1.28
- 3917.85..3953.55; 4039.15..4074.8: 1.25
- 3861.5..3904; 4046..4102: 1.20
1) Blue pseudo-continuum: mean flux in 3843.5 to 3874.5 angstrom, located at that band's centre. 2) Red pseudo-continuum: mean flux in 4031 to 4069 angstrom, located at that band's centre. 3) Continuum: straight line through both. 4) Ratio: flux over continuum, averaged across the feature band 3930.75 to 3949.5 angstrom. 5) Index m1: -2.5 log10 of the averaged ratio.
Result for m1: 0.26 mag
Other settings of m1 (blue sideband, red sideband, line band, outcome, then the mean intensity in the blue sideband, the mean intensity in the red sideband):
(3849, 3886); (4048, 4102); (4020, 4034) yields -0.04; 16.4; 16.7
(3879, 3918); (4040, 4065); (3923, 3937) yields 0.28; 15.3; 17.4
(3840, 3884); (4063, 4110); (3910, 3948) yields 0.09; 16.4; 16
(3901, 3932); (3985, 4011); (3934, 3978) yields 0.19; 16.3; 17.5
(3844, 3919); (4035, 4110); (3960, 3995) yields 0.12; 15.9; 16.5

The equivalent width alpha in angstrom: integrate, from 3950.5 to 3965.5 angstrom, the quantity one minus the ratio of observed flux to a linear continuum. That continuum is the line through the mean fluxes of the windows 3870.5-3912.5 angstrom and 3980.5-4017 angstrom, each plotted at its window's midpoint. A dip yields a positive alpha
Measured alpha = 0.5 angstrom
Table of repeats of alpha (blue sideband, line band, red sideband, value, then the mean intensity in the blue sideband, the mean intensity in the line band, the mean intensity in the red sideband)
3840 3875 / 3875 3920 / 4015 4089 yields 3.29 angstrom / 16.5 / 15.5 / 17.4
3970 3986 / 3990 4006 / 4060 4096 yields -2.13 angstrom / 15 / 17.4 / 17.1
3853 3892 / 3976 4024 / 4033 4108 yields -3.34 angstrom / 15.5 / 17.3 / 16.6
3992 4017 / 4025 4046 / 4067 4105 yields -0.54 angstrom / 17.4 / 17.3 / 15.9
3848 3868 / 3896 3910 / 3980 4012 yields 0.47 angstrom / 16.7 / 16.4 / 17.4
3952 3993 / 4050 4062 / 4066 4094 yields -0.67 angstrom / 14.8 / 17.6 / 17.2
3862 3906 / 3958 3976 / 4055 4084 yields 4.58 angstrom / 15.4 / 12.1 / 17.3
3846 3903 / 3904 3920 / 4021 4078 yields -0.97 angstrom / 15.6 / 17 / 17.4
